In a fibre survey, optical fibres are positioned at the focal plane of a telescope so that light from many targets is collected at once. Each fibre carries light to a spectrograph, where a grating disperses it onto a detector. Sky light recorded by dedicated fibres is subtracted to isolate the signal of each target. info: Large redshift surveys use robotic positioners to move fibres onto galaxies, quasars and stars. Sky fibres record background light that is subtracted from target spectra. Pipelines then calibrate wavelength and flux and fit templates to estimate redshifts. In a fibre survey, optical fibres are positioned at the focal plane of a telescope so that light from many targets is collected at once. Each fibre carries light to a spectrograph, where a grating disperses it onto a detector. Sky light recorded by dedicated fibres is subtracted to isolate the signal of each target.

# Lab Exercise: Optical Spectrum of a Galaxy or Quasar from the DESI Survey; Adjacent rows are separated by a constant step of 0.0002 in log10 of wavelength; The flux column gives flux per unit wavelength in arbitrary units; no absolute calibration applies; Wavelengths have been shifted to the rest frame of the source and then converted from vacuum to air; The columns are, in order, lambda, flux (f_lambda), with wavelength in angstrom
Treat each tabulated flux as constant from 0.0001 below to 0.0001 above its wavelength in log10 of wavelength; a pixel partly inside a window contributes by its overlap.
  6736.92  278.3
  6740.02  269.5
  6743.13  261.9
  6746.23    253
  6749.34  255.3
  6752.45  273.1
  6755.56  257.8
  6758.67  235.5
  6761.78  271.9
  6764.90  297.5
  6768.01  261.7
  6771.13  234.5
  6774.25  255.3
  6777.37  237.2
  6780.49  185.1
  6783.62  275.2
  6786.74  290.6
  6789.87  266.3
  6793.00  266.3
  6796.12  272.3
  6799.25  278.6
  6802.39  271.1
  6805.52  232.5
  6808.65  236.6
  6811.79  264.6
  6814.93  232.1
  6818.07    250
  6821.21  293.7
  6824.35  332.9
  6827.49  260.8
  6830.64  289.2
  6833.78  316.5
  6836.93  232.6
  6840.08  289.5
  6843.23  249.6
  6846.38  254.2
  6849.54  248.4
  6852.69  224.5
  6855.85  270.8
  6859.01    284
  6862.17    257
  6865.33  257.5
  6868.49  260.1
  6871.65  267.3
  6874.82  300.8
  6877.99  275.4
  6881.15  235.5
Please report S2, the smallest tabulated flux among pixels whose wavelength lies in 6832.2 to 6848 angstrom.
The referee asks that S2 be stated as 232.6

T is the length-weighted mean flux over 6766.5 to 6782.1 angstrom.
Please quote 235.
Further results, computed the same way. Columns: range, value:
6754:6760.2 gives 247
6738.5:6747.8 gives 261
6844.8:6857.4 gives 249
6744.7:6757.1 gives 260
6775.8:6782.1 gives 211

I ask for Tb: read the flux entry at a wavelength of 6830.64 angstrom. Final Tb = 289.2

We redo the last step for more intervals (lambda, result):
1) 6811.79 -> 264.6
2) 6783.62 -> 275.2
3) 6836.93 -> 232.6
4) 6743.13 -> 261.9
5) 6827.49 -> 260.8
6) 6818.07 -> 250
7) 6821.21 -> 293.7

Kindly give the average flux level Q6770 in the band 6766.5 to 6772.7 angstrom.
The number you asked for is 248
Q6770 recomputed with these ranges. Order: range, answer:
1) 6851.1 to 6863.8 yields 259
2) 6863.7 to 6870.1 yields 259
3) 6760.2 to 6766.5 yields 284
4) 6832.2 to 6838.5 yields 275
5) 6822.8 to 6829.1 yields 297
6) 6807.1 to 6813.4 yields 250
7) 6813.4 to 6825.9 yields 277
